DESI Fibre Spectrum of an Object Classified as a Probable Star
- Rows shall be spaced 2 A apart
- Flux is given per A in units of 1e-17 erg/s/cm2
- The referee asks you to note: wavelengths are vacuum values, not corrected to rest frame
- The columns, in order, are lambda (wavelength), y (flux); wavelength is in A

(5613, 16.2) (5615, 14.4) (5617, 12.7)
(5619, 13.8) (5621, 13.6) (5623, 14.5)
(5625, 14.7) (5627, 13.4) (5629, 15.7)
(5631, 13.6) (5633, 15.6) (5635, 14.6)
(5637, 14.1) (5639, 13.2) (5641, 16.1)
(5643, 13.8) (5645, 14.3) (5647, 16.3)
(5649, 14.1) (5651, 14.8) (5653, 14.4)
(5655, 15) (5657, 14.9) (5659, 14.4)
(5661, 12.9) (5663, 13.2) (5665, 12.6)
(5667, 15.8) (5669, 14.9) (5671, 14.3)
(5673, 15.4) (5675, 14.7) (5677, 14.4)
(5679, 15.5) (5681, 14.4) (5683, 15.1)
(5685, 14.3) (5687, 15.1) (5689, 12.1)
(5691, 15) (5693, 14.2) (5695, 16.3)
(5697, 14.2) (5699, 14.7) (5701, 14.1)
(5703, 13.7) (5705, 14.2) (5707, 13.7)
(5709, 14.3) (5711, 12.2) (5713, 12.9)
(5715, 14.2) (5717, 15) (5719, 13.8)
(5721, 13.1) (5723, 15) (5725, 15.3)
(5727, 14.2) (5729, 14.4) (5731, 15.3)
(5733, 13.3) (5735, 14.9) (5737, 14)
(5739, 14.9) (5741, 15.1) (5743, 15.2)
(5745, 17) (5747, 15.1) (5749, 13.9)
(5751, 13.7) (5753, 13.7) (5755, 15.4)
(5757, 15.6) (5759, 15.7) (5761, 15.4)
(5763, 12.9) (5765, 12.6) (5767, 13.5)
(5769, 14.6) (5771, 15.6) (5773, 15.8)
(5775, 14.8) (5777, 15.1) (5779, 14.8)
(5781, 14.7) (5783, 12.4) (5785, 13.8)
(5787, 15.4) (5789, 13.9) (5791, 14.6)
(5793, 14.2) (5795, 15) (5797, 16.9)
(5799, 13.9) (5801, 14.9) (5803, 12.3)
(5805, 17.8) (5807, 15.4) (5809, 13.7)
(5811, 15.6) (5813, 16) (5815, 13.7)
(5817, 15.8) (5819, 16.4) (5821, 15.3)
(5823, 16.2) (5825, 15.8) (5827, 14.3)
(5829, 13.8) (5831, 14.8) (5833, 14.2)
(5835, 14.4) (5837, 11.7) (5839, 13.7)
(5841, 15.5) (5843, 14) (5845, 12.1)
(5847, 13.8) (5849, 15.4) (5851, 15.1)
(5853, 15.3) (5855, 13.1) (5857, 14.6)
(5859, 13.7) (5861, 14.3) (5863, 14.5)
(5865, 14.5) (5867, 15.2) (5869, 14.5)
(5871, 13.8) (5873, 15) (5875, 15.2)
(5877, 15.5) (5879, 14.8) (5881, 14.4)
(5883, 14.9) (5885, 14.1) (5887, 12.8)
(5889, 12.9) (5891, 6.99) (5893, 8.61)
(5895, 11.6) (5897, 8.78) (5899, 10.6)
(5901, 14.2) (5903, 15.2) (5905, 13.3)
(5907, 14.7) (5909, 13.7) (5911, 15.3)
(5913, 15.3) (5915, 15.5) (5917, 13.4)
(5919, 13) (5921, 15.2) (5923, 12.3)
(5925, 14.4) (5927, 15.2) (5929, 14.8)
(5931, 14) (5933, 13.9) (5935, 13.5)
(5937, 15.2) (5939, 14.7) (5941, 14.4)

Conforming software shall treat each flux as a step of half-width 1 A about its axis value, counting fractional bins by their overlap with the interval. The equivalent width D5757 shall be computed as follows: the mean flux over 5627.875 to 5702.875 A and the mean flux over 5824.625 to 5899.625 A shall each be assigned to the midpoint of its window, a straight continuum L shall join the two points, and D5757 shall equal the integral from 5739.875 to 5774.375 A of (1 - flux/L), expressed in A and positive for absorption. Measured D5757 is -1.56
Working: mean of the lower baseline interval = 14.5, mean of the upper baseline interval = 13.6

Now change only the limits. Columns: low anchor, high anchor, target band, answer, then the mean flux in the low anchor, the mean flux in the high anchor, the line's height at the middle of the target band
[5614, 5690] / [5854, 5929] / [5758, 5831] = -4.38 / 14.4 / 13.7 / 14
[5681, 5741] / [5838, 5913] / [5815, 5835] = -1.72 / 14.3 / 13.7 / 13.9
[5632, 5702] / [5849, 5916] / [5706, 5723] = 0.74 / 14.5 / 13.7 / 14.4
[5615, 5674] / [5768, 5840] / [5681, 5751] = 0.71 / 14.4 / 14.8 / 14.5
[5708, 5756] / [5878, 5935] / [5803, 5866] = -3.79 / 14.4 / 13.4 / 13.8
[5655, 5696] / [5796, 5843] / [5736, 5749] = -0.40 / 14.5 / 14.9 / 14.7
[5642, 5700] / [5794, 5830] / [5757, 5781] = 0.48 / 14.5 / 15.2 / 15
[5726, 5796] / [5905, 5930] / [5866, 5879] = -0.40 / 14.6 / 14.4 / 14.4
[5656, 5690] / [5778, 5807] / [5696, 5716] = 0.85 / 14.4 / 14.6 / 14.4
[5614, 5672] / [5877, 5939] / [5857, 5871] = -0.82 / 14.3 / 13.5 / 13.6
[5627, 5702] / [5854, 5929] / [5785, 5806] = -1.21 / 14.5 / 13.7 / 14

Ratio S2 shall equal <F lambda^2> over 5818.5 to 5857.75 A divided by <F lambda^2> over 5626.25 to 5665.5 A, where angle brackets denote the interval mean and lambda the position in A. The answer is 1.07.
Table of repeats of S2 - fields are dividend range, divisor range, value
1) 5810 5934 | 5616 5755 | 1.04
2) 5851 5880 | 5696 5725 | 1.10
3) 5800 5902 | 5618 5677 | 1.04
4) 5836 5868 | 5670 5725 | 1.04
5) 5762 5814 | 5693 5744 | 1.05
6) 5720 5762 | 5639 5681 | 1.04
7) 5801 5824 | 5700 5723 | 1.15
